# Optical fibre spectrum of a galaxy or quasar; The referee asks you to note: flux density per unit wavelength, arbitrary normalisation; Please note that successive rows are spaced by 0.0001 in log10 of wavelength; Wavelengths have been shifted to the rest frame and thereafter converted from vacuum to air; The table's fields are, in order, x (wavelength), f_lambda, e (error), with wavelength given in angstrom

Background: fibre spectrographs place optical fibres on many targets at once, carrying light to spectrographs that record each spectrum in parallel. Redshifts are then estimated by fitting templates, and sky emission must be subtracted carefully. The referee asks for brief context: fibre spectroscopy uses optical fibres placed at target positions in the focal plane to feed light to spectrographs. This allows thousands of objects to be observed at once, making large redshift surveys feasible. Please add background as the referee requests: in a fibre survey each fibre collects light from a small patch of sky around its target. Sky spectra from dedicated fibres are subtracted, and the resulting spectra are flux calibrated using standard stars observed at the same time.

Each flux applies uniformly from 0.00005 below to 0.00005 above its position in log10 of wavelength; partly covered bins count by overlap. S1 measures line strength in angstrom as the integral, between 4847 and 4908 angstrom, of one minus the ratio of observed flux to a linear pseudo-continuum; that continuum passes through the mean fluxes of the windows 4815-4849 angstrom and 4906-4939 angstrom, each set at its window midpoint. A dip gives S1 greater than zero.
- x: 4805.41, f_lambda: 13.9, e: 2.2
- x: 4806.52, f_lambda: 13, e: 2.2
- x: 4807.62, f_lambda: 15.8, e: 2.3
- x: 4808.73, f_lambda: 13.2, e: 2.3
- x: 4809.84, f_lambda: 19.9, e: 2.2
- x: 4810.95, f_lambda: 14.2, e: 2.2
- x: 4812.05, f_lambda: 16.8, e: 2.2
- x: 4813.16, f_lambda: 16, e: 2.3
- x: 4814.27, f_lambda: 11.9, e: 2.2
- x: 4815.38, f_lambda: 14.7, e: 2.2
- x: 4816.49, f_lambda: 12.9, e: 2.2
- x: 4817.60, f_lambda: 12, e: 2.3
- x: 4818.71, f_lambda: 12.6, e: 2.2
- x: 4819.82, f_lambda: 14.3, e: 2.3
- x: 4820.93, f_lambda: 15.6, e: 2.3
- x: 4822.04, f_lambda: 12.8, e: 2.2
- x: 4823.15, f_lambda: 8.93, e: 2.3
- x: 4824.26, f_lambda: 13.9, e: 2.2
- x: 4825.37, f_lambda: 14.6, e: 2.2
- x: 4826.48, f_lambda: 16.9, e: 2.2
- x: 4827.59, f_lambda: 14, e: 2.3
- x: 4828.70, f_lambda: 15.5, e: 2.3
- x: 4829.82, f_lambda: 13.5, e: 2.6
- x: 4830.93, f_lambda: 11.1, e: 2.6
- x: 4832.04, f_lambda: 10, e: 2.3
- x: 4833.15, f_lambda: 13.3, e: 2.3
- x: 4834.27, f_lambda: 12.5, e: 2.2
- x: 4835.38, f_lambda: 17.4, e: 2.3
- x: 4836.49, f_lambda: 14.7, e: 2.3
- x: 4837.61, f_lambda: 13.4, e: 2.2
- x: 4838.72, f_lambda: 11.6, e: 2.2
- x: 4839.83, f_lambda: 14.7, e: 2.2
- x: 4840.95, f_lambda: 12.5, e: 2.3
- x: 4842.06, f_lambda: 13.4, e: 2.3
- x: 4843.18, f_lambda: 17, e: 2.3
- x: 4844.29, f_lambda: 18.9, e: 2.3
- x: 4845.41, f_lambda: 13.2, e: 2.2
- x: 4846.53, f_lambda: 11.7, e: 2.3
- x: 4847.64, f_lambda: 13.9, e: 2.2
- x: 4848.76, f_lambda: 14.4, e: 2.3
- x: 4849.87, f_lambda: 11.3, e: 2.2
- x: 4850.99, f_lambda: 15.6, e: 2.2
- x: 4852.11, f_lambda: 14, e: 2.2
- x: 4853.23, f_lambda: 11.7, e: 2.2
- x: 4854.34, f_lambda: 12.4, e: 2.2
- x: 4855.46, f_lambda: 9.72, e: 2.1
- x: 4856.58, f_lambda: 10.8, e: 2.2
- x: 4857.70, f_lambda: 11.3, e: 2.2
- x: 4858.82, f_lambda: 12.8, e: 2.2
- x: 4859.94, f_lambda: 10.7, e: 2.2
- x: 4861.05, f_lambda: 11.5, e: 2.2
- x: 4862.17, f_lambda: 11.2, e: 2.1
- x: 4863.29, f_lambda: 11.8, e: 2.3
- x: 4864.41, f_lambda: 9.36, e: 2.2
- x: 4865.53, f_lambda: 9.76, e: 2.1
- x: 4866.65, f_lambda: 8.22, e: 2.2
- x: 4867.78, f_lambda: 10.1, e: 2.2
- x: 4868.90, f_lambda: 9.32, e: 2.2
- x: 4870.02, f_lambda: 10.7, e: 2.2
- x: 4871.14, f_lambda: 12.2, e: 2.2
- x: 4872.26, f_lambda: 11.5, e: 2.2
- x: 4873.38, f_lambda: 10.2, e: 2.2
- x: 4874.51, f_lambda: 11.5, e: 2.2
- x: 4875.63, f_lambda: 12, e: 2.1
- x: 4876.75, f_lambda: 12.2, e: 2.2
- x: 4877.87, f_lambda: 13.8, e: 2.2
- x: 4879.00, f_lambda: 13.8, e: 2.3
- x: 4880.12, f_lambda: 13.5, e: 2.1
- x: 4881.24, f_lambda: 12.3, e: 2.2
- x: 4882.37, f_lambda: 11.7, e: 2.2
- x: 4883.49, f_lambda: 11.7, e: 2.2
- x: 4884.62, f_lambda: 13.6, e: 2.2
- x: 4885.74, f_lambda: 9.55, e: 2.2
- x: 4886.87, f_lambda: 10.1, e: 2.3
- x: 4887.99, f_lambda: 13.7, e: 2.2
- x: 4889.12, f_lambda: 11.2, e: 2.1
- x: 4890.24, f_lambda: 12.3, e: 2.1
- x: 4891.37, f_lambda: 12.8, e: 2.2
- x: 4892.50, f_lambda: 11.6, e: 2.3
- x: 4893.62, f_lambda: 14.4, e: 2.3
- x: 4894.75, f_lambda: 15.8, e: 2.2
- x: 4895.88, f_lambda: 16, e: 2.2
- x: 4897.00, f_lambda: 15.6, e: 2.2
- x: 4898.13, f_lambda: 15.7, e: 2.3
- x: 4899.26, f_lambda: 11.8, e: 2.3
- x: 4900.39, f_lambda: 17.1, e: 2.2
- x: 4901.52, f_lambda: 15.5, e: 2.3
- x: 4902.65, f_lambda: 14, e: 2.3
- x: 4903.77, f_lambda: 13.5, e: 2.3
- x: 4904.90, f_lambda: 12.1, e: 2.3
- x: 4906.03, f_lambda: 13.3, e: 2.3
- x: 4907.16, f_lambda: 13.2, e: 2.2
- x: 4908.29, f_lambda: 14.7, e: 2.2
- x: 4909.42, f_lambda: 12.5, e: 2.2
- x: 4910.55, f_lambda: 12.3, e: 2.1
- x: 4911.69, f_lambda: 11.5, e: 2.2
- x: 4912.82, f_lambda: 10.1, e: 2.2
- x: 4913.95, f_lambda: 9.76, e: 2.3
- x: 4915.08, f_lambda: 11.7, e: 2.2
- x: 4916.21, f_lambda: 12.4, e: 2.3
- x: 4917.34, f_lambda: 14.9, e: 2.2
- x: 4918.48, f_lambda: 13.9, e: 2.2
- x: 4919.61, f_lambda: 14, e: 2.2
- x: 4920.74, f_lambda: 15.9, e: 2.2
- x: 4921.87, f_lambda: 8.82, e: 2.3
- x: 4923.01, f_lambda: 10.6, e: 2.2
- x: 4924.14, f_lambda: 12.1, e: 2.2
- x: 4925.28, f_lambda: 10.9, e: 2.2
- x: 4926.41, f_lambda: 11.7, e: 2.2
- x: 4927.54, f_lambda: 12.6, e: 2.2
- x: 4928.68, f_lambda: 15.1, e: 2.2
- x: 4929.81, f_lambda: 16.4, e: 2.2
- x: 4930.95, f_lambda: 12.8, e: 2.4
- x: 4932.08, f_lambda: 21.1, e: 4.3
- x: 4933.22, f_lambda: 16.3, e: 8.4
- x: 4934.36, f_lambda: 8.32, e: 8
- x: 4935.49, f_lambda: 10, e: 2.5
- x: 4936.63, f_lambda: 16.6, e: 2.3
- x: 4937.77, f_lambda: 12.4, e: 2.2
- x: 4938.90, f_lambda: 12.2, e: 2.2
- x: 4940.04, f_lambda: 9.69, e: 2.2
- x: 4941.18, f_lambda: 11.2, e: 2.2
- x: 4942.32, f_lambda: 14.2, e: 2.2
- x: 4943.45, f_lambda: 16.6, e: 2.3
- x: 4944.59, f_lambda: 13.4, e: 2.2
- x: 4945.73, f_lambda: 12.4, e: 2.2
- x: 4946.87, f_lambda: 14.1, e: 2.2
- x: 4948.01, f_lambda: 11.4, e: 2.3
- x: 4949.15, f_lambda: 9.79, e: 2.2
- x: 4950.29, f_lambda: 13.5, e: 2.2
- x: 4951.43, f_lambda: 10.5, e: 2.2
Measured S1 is 4.1 angstrom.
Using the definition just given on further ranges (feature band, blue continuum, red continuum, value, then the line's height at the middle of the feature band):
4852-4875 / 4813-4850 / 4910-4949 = 4.3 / 13.4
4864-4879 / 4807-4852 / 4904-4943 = 2.8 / 13.5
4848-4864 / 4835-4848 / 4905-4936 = 2.3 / 14.1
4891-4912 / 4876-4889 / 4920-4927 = -3.2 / 12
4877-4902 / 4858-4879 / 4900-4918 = -2.5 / 12.1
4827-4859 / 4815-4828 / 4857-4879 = -2.3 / 12.4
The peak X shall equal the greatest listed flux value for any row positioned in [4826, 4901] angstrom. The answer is 18.9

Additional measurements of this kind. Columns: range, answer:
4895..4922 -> 17.1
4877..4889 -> 13.8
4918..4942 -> 21.1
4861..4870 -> 11.8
